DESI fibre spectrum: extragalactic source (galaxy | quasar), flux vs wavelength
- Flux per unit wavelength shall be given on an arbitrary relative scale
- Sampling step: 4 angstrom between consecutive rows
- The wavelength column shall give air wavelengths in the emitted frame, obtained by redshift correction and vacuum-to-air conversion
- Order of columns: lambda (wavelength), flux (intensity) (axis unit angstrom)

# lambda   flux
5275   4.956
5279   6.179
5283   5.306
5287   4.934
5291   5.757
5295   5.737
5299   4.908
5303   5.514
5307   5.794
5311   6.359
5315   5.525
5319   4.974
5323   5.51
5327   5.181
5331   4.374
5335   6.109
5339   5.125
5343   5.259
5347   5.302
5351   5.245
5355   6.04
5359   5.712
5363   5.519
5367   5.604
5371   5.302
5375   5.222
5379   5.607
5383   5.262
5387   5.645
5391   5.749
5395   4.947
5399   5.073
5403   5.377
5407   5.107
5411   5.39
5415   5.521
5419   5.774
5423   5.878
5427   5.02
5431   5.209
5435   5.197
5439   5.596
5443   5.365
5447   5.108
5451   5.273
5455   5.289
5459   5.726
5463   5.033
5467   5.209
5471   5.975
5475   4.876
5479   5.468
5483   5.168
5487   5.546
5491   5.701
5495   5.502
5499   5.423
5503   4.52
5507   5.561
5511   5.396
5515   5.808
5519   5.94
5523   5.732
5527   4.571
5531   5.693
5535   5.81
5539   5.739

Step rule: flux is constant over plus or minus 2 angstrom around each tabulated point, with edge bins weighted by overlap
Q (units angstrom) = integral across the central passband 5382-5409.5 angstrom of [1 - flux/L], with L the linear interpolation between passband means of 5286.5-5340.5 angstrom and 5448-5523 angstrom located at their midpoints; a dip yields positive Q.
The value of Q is 0.6 angstrom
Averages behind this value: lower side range 5.43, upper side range 5.42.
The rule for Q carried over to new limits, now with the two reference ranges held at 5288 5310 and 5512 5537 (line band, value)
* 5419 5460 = 1.43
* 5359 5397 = 0.82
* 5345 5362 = -0.04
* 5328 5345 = 1.05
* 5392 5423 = 1.14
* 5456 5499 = 1.23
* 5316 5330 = 0.94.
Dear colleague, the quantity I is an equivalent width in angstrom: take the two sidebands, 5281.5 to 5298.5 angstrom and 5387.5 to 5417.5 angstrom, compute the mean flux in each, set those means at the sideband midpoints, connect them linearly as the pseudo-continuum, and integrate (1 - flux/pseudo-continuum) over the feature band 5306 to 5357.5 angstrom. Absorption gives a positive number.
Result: -0.69 angstrom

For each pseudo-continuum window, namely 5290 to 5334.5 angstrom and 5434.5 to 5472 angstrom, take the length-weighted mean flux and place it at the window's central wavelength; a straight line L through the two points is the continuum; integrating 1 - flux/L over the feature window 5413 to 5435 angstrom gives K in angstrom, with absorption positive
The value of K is -0.3 angstrom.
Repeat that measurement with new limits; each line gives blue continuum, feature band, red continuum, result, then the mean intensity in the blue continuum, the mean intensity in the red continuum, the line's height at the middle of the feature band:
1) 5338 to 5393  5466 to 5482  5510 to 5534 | 0.4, 5.48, 5.54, 5.52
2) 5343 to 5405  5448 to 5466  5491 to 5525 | 0.5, 5.43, 5.5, 5.47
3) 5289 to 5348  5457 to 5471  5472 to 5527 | 0.0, 5.43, 5.41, 5.42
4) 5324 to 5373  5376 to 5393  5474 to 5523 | -0.4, 5.4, 5.43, 5.41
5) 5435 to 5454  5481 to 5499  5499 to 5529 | -0.4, 5.32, 5.37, 5.35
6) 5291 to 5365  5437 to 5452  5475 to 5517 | 0.2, 5.46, 5.38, 5.41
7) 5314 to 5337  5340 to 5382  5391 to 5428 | -1.2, 5.27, 5.37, 5.31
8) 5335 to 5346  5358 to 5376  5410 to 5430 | -0.2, 5.37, 5.51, 5.42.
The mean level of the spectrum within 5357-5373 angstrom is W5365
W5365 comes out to 5.53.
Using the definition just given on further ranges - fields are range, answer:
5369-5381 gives 5.38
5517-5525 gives 5.84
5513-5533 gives 5.55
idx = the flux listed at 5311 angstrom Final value 6.359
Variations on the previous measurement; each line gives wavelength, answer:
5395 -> 4.947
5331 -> 4.374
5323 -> 5.51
